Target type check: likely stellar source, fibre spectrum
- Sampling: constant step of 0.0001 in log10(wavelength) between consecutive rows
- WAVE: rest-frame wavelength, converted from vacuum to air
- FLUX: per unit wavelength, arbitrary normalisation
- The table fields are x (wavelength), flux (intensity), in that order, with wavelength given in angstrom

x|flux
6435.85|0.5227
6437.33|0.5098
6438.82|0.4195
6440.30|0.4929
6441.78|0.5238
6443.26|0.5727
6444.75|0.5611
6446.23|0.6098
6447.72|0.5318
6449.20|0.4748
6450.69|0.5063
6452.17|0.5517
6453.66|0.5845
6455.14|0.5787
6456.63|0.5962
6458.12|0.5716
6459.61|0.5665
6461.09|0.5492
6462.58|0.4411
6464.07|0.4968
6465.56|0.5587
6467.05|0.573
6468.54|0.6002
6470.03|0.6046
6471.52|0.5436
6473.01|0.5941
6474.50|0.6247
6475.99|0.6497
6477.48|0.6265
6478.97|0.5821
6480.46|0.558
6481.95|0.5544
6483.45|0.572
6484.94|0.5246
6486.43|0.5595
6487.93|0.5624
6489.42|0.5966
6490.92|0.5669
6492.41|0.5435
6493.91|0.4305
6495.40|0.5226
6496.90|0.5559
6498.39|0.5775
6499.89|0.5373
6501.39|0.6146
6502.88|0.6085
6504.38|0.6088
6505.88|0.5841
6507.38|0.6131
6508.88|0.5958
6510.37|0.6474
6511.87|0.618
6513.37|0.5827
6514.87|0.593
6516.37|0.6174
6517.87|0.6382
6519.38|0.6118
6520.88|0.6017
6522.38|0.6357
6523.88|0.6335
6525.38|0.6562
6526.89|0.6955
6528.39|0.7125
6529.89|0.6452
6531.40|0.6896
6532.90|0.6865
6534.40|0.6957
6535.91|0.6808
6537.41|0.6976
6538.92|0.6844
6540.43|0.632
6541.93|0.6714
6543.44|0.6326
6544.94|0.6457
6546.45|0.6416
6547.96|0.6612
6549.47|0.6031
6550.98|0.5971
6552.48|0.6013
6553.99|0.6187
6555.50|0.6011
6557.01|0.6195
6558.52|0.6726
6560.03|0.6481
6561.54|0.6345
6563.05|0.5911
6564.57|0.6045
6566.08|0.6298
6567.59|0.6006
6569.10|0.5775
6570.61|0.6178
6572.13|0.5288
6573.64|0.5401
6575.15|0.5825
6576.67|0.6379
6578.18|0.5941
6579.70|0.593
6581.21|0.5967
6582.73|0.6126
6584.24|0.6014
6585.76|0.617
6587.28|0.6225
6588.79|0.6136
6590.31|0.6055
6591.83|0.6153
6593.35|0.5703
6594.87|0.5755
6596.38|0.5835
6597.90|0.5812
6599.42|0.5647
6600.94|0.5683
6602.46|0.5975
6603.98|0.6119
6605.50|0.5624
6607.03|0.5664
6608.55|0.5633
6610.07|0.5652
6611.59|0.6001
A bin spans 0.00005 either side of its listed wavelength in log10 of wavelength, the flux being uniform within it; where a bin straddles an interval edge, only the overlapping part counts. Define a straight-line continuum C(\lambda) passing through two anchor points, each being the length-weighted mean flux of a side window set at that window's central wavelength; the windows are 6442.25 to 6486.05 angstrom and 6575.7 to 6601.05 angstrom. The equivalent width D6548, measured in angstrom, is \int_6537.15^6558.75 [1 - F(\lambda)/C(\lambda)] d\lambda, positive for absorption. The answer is -1.8 angstrom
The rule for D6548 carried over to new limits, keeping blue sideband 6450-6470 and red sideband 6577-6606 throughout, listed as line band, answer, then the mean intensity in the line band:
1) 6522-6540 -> -3.1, 0.676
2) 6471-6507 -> -0.5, 0.571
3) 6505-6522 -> -1.2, 0.61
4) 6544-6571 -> -1.7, 0.621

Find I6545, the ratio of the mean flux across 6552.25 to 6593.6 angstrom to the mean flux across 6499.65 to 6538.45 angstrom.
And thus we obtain 1.0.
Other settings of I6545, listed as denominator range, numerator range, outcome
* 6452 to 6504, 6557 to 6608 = 1.06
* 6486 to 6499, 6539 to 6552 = 1.17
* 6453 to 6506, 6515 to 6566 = 1.13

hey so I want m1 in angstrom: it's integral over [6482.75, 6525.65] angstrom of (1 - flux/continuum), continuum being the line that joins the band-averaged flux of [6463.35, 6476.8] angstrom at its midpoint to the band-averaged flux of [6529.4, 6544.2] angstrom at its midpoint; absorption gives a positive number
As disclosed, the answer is 2.95 angstrom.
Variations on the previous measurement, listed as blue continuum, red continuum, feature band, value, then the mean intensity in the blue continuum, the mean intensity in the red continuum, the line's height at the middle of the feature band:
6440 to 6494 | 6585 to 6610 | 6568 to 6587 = -0.29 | 0.56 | 0.588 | 0.584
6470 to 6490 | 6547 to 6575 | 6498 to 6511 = -0.20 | 0.582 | 0.608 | 0.59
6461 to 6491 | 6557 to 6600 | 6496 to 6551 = -4.60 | 0.569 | 0.601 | 0.584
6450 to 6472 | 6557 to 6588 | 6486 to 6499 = 0.54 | 0.555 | 0.605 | 0.569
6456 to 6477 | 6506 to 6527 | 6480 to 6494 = 0.91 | 0.57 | 0.621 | 0.591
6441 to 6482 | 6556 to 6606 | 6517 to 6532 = -1.77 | 0.564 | 0.599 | 0.583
